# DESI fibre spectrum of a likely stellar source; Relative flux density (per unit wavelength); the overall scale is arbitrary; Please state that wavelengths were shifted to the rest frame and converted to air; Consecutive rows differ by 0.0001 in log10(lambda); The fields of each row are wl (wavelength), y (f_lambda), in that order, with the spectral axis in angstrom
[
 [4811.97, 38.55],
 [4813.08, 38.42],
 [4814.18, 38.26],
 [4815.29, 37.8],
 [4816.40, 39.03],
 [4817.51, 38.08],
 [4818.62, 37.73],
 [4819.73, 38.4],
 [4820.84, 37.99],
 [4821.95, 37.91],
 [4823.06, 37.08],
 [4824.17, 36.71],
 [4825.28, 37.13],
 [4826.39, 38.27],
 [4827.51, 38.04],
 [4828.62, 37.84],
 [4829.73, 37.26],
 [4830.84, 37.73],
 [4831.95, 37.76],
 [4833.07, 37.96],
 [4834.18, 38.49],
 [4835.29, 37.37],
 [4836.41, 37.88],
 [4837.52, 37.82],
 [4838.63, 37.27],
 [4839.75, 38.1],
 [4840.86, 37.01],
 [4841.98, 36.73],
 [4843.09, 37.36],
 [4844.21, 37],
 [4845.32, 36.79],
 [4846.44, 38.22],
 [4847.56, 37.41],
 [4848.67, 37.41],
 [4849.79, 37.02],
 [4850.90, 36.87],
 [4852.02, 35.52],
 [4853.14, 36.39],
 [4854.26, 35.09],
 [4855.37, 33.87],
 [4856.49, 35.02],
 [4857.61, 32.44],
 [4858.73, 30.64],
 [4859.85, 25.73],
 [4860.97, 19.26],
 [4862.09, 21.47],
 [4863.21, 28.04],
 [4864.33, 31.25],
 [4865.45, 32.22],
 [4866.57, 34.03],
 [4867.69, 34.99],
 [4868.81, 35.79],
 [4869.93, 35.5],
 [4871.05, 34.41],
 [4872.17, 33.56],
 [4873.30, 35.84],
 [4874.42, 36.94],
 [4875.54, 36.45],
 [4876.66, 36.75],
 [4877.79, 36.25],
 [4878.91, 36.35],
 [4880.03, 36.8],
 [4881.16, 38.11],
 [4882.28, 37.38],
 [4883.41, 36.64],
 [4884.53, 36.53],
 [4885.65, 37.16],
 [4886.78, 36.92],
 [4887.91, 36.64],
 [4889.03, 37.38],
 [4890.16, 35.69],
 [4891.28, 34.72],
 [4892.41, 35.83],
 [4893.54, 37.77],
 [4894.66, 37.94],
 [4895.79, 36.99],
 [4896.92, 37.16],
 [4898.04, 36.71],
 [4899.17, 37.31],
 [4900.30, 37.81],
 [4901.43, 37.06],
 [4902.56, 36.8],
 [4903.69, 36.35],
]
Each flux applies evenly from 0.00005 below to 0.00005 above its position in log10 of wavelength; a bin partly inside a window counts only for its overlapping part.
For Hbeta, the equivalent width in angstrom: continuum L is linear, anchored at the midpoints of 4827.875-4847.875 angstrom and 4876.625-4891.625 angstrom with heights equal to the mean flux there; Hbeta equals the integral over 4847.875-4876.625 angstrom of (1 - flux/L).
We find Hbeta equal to 3.1 angstrom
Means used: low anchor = 37.6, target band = 33.1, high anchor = 36.7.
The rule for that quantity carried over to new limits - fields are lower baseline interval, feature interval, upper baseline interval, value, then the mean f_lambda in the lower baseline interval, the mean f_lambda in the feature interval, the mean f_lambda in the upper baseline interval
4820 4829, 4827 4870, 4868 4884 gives 2.39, 37.6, 34.9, 36.2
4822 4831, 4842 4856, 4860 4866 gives -2.71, 37.5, 36.6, 26.4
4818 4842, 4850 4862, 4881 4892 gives 1.74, 37.7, 31.8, 36.7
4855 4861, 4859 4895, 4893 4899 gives -0.51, 30.2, 34.3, 37.4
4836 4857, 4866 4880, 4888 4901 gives 0.46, 36.8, 35.6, 36.9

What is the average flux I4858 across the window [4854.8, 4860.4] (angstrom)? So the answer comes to 31.6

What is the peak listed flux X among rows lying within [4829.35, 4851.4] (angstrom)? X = 38.49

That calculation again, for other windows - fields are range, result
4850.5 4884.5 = 38.11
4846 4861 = 38.22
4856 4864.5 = 35.02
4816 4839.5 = 39.03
